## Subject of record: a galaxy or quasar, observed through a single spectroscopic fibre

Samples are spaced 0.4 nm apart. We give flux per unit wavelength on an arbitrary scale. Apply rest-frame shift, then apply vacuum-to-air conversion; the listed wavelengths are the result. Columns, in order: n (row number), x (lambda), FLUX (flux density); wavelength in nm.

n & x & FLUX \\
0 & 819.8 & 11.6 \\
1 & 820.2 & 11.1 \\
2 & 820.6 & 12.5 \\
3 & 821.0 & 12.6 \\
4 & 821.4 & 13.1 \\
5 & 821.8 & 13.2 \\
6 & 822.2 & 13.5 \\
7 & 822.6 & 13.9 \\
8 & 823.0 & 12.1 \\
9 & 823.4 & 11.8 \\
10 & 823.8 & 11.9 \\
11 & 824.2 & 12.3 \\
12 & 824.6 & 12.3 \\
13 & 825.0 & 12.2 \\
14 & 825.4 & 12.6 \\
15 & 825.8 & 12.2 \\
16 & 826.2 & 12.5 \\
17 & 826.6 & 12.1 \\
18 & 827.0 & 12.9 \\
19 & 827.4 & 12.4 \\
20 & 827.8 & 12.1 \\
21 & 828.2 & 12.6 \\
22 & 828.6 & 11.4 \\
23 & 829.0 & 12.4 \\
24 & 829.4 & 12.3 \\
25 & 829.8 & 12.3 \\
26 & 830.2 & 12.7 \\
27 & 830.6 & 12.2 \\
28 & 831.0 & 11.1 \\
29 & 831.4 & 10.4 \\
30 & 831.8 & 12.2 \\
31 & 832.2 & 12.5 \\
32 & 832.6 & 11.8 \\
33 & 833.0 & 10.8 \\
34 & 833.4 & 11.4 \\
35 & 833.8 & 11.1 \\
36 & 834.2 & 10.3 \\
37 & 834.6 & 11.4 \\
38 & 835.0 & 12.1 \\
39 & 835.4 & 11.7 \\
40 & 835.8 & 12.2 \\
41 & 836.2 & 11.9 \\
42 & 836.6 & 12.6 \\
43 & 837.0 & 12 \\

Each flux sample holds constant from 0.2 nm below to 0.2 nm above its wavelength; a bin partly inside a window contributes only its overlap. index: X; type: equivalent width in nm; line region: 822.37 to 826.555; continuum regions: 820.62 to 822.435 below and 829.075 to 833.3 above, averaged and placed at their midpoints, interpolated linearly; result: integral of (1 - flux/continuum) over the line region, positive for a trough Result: 0.10 nm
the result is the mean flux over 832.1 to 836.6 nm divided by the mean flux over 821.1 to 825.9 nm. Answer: 0.9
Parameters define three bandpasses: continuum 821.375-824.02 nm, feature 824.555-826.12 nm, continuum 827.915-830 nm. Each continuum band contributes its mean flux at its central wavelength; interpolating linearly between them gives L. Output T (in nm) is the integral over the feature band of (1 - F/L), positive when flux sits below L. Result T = 0.02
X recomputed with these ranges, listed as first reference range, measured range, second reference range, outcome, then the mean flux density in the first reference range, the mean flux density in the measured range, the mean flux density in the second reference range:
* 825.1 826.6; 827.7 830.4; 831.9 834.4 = -0.08 nm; 12.4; 12.3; 11.4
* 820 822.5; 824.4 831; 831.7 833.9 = -0.10 nm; 12.7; 12.3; 11.6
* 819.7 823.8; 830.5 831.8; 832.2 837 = 0.06 nm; 12.5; 11.3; 11.6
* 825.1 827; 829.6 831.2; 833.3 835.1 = -0.04 nm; 12.4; 12.1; 11.2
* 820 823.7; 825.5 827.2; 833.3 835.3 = -0.04 nm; 12.6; 12.4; 11.3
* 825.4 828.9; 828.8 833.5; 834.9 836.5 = 0.12 nm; 12.3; 11.9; 12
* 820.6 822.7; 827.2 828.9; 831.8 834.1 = 0.01 nm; 13.2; 12.1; 11.5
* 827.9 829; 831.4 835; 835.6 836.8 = 0.22 nm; 12.1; 11.4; 12.2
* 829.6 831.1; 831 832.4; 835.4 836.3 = 0.06 nm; 12.1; 11.6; 12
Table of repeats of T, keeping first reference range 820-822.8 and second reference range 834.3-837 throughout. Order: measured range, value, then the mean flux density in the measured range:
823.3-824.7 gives 0.07 nm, 12.1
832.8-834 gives 0.10 nm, 11.1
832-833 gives 0.02 nm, 11.9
